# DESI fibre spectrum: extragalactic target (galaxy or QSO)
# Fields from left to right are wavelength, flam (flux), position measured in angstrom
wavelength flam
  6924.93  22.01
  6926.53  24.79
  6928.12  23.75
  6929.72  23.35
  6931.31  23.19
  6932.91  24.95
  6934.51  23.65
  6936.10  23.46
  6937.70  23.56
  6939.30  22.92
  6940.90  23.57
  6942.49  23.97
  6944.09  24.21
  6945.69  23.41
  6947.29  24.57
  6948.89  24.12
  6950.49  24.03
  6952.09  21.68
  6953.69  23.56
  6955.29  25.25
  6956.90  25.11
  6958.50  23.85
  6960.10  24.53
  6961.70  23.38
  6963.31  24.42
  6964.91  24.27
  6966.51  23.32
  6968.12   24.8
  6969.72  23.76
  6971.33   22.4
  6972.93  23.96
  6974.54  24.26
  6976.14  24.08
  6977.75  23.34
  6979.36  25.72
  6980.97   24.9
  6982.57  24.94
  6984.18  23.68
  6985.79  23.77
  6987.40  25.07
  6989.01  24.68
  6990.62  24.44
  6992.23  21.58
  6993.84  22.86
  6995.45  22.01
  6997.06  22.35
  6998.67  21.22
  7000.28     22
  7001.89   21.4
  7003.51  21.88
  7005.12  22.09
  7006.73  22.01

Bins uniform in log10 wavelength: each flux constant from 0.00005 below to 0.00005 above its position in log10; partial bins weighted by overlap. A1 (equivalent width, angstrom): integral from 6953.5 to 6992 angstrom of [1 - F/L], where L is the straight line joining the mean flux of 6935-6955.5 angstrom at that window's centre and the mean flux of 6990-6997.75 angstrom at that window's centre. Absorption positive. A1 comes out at -1.88 angstrom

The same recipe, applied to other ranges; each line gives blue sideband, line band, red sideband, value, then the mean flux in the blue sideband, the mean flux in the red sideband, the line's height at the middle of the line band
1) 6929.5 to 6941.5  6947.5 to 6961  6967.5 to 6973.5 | -0.2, 23.6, 23.7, 23.7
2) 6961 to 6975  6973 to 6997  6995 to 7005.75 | -1.2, 23.8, 21.8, 22.8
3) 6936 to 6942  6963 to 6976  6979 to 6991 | 0.2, 23.4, 24.6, 24.2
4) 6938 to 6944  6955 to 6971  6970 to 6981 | -0.2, 23.6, 24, 23.9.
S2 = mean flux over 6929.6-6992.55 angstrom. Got 24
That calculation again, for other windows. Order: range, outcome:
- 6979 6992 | 24.5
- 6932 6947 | 23.8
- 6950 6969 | 24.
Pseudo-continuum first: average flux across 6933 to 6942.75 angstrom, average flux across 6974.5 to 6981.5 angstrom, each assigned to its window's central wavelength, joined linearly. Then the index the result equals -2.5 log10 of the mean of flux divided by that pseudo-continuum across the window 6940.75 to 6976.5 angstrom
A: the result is 0.00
